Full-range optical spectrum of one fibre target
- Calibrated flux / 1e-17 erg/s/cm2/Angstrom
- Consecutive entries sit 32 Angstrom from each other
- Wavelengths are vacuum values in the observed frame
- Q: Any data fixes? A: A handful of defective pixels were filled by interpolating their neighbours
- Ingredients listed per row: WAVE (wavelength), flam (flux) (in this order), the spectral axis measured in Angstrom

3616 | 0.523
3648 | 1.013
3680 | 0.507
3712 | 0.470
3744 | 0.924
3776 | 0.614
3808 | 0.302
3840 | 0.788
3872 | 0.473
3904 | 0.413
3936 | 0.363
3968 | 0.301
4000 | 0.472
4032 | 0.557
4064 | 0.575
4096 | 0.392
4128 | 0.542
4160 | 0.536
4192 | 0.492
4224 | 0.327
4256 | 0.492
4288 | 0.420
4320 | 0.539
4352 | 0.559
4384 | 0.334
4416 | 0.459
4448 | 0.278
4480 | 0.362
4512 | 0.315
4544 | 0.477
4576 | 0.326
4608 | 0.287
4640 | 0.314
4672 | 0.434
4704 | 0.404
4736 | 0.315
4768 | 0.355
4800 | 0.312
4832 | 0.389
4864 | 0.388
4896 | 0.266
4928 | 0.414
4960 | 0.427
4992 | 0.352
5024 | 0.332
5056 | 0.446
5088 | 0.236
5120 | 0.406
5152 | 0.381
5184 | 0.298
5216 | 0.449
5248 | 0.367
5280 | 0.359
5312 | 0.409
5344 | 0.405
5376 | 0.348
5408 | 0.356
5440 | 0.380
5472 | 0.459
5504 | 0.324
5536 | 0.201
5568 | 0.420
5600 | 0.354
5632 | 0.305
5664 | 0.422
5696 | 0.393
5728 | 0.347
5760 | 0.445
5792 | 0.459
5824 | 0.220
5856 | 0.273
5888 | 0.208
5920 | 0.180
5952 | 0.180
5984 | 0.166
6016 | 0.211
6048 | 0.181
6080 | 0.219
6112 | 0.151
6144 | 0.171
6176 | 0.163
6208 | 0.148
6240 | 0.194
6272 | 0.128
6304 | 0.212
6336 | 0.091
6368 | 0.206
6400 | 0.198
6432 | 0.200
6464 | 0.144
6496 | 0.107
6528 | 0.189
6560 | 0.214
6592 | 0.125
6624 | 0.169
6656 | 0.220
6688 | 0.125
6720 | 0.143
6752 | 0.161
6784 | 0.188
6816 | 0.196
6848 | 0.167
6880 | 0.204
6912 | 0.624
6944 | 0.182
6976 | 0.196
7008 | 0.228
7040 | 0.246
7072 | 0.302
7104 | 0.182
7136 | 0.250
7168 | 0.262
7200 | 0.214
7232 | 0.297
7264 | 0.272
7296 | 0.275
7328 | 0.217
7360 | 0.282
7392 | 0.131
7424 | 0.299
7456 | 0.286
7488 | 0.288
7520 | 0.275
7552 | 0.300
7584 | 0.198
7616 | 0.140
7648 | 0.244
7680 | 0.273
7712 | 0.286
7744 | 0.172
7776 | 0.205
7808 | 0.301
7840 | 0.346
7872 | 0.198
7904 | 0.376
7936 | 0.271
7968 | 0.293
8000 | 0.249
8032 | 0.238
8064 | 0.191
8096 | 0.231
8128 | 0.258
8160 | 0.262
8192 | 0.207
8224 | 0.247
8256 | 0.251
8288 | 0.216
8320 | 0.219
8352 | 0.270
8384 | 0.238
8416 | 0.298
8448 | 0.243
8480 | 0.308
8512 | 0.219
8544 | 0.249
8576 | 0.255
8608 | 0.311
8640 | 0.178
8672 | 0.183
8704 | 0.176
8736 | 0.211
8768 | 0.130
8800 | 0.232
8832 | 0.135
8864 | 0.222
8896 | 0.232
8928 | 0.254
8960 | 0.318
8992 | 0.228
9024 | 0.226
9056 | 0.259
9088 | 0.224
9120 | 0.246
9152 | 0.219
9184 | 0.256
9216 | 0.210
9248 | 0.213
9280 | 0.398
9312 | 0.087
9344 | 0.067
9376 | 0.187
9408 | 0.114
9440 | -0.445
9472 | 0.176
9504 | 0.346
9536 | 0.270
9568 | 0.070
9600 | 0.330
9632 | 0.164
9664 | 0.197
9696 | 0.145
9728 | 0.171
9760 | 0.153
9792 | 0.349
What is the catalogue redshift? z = 0.85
